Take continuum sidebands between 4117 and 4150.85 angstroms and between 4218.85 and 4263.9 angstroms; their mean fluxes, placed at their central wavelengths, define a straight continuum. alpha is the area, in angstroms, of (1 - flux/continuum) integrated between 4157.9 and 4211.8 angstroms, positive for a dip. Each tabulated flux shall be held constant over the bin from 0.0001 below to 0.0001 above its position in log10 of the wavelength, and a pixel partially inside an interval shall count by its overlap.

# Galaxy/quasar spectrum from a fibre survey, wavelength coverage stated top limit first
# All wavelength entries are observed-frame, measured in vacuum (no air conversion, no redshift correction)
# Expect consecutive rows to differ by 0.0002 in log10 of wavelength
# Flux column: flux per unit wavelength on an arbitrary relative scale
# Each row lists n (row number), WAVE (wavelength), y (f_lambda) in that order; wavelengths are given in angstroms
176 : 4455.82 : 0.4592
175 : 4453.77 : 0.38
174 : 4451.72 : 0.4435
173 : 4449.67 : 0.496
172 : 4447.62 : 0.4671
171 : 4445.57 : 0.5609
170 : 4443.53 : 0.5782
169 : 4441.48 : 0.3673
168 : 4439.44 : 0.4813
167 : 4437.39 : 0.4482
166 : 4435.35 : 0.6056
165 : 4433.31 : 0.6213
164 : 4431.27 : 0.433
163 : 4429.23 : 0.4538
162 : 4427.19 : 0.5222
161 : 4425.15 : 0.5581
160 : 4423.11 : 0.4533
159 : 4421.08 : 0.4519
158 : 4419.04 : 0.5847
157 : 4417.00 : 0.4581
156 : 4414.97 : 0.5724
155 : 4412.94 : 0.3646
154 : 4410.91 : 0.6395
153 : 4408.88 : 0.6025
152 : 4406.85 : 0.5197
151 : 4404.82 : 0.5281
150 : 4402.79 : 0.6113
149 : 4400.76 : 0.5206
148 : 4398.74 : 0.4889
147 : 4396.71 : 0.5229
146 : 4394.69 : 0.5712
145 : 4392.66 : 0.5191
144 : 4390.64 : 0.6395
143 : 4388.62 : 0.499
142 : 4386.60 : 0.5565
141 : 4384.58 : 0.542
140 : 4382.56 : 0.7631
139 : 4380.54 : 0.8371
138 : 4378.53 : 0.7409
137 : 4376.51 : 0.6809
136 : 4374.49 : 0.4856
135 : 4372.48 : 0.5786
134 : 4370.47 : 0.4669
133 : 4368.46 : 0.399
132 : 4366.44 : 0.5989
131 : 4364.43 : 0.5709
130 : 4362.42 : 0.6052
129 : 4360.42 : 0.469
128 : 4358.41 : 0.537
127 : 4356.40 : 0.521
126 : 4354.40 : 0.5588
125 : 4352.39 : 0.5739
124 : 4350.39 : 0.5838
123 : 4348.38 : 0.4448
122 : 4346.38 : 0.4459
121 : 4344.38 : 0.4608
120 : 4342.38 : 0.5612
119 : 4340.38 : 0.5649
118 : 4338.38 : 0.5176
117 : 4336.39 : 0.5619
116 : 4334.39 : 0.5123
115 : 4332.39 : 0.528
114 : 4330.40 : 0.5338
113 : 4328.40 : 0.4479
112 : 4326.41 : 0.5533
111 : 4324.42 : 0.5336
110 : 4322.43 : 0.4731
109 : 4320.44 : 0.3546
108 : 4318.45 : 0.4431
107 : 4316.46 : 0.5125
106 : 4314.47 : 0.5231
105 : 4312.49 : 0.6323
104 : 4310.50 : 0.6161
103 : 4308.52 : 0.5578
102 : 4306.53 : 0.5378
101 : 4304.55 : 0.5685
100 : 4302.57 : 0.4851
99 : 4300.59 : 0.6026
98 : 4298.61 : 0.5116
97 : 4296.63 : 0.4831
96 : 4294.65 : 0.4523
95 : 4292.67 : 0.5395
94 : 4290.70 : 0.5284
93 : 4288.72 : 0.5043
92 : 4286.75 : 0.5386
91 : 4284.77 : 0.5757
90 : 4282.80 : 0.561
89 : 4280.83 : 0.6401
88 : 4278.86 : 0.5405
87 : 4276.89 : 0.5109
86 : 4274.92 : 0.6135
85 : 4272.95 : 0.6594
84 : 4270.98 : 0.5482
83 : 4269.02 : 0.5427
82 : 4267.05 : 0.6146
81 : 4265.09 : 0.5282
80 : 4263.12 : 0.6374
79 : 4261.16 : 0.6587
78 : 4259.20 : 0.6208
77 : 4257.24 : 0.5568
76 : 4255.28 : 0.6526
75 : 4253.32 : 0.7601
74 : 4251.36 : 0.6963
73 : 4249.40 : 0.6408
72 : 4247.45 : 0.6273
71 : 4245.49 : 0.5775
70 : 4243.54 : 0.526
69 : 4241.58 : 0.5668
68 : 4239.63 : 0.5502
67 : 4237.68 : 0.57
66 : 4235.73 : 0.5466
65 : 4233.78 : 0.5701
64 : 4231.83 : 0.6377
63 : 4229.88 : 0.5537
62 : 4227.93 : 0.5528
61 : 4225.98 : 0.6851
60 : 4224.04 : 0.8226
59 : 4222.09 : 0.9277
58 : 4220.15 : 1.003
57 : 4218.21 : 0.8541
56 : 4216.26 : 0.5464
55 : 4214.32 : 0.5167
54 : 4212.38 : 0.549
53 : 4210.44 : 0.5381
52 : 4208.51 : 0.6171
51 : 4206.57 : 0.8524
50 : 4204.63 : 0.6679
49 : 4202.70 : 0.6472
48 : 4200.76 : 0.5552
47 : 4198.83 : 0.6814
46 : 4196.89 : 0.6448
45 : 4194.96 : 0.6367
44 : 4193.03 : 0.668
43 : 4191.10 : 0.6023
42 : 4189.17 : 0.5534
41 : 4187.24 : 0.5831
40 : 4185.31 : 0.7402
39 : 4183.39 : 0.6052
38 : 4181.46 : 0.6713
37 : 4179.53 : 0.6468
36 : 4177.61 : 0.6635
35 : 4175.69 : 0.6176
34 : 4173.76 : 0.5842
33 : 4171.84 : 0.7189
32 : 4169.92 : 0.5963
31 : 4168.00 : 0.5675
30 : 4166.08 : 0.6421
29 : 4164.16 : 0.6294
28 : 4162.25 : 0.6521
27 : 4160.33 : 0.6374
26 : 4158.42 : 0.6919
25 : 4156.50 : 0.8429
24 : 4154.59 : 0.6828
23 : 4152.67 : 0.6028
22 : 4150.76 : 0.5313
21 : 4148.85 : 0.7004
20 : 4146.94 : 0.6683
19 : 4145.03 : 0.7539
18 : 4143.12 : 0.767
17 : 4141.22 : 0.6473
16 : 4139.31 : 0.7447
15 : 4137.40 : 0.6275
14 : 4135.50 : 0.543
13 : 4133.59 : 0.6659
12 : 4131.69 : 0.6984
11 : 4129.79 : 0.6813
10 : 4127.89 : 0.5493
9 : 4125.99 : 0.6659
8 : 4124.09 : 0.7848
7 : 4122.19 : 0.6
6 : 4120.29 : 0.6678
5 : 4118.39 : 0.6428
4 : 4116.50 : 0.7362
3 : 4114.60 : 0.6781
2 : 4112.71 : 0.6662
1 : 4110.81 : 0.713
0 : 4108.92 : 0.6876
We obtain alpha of 1.7 angstroms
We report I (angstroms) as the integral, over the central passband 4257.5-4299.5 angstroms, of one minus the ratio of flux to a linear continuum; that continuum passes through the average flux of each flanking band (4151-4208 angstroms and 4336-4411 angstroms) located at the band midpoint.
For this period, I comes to 2.9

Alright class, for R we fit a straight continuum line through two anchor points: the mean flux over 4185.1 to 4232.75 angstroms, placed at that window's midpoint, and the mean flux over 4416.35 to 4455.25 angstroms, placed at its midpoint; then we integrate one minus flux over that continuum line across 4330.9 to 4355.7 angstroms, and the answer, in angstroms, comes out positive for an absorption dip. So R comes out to 1.6 angstroms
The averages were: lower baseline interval 0.664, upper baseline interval 0.493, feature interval 0.526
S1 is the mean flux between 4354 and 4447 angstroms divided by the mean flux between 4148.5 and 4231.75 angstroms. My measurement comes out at 0.8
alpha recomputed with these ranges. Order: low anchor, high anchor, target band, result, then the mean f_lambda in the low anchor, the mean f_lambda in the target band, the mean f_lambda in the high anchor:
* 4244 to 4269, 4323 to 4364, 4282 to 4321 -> 3.1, 0.625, 0.528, 0.526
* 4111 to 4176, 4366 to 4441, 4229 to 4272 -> 1.1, 0.662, 0.599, 0.547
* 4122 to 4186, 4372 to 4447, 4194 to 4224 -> -2.4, 0.66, 0.687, 0.549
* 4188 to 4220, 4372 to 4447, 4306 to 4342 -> 4.0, 0.642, 0.523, 0.549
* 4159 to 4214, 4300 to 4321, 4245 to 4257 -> -1.6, 0.634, 0.656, 0.533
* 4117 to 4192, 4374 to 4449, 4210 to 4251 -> -1.1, 0.654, 0.638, 0.547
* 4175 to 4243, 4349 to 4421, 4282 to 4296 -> 1.9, 0.646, 0.527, 0.561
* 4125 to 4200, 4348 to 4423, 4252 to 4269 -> -0.4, 0.651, 0.625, 0.557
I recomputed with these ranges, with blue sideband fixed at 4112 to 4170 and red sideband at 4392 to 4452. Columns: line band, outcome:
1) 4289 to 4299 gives 1.4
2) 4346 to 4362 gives 0.8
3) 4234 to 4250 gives 1.0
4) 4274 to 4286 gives 0.4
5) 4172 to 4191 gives 0.3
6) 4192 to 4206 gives -0.3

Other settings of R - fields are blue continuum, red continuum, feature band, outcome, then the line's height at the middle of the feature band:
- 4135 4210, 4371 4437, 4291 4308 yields 2.2 angstroms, 0.601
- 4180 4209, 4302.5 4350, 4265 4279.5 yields -0.1 angstroms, 0.571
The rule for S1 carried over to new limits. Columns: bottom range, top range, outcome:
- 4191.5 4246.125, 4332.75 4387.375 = 0.87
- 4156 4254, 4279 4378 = 0.82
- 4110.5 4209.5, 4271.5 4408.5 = 0.83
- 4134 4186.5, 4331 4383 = 0.85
